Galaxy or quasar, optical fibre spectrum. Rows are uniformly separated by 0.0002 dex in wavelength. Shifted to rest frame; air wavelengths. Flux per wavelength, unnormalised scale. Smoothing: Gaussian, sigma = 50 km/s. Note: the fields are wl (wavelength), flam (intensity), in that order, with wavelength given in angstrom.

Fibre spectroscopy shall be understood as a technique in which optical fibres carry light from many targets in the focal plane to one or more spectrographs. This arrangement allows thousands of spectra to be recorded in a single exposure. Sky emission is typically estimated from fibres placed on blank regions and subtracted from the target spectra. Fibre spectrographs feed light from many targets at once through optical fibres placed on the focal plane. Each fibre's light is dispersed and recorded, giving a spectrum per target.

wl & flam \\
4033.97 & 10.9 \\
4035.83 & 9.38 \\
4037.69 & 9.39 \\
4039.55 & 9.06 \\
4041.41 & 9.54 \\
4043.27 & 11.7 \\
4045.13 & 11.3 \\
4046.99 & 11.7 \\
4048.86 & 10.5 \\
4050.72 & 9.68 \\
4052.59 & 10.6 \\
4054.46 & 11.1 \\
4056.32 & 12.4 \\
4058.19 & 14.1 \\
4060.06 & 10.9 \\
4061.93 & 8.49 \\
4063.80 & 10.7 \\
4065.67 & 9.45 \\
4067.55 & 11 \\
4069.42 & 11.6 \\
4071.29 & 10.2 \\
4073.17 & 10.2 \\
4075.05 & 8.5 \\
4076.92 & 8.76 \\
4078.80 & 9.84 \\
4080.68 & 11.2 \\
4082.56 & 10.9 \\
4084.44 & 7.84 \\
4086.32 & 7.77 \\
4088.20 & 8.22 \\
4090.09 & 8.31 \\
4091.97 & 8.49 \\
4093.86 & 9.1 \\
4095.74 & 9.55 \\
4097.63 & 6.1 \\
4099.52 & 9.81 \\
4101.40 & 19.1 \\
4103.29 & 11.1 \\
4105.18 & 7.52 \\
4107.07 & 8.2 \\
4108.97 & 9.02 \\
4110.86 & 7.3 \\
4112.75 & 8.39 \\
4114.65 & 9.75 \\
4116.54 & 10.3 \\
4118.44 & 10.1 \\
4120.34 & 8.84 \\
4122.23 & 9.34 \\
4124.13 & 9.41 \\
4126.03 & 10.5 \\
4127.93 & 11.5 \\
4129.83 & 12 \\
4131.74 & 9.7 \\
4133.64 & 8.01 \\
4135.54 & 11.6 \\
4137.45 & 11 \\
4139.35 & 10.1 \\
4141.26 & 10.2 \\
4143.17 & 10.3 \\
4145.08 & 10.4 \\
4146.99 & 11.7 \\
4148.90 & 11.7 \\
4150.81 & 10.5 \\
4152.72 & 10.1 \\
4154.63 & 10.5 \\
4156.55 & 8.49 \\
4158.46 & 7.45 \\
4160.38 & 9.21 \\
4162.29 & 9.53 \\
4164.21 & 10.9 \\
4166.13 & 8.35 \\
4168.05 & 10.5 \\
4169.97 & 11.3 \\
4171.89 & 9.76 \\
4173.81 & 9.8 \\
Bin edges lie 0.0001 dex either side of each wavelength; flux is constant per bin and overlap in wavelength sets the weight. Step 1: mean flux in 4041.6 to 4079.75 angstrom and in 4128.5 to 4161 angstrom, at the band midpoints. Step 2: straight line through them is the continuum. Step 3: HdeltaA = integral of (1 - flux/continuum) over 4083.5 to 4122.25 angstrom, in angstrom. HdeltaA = 4.3 angstrom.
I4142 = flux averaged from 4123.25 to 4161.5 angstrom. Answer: 10.2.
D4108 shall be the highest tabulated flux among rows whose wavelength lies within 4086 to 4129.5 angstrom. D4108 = 19.1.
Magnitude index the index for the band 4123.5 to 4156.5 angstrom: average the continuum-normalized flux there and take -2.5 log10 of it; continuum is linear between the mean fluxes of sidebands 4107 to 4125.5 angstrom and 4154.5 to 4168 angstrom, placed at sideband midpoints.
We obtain -0.146 mag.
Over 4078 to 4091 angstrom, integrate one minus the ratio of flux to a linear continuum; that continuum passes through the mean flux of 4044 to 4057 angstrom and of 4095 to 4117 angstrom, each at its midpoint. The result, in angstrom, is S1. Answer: 1.3 angstrom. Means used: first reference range 11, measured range 9.15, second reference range 9.67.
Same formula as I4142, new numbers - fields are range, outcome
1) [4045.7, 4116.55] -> 9.94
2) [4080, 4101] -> 9.08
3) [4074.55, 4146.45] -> 9.71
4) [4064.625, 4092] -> 9.52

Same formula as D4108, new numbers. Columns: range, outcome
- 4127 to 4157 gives 12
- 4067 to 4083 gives 11.6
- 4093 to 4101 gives 9.81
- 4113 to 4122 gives 10.3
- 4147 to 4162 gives 11.7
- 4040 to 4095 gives 14.1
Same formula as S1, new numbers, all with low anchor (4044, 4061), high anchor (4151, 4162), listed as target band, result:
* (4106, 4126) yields 1.9 angstrom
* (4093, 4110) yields 0.7 angstrom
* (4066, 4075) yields 0.5 angstrom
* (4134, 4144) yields -0.9 angstrom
